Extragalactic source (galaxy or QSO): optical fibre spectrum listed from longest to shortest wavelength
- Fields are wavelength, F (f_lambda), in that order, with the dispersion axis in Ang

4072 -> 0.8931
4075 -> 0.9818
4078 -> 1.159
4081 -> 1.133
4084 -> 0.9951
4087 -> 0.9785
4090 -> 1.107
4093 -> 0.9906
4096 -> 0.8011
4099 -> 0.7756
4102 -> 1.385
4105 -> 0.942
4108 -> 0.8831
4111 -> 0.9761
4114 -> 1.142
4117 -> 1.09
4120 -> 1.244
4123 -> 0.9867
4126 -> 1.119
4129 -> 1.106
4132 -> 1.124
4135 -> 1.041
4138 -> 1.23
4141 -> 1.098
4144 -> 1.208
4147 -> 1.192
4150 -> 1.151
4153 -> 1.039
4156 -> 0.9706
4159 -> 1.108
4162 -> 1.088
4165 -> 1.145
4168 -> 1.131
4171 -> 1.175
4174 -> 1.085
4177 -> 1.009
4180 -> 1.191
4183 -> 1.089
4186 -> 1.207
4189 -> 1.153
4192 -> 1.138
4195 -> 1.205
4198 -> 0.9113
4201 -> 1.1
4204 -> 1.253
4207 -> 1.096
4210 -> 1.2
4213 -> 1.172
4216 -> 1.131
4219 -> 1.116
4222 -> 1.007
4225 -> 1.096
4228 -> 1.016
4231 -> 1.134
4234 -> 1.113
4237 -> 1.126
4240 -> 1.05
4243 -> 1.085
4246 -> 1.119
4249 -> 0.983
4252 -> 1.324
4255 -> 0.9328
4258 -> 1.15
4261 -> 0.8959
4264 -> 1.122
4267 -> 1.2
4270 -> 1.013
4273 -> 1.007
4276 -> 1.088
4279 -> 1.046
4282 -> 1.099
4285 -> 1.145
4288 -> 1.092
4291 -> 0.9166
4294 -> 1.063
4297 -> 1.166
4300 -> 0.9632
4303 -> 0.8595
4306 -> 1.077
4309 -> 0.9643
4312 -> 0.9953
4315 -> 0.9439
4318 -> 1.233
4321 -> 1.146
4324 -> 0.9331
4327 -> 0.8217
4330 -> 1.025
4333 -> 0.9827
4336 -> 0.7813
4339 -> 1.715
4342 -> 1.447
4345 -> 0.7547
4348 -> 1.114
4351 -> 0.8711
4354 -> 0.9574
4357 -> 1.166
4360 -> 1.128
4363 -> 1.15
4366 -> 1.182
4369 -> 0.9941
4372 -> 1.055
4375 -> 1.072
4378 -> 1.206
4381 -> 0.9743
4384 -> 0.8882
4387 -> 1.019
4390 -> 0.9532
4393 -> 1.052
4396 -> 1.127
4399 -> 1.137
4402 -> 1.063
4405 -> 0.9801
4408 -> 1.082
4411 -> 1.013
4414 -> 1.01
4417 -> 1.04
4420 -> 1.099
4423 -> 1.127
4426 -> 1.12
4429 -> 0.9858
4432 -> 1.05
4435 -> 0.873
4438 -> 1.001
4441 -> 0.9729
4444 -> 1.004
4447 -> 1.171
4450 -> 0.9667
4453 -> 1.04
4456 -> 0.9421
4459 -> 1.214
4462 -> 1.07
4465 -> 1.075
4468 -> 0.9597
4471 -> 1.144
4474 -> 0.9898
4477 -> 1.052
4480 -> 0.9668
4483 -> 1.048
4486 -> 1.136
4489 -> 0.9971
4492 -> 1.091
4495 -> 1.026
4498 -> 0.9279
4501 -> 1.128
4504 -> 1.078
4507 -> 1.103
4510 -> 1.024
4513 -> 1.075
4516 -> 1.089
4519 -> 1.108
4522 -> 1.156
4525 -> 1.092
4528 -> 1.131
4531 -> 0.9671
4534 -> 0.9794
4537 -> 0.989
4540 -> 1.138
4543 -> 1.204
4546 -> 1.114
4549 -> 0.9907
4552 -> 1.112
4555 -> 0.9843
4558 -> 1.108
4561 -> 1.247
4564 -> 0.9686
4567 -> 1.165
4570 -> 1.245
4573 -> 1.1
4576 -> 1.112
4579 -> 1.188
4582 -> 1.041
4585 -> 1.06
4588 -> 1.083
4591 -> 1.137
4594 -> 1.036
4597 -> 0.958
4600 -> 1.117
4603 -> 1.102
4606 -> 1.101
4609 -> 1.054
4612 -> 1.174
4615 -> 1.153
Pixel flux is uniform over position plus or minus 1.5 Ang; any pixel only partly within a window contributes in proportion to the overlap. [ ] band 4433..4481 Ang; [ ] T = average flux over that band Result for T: 1.03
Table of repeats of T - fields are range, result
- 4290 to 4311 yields 1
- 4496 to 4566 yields 1.07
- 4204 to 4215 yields 1.17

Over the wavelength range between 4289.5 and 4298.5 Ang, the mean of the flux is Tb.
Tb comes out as 1.05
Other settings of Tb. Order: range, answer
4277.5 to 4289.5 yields 1.1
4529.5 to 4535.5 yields 0.973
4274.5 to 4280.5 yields 1.07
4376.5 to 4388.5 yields 1.02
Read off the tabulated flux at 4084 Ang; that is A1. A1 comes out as 0.9951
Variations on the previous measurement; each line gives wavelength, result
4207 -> 1.096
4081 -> 1.133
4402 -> 1.063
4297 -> 1.166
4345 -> 0.7547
